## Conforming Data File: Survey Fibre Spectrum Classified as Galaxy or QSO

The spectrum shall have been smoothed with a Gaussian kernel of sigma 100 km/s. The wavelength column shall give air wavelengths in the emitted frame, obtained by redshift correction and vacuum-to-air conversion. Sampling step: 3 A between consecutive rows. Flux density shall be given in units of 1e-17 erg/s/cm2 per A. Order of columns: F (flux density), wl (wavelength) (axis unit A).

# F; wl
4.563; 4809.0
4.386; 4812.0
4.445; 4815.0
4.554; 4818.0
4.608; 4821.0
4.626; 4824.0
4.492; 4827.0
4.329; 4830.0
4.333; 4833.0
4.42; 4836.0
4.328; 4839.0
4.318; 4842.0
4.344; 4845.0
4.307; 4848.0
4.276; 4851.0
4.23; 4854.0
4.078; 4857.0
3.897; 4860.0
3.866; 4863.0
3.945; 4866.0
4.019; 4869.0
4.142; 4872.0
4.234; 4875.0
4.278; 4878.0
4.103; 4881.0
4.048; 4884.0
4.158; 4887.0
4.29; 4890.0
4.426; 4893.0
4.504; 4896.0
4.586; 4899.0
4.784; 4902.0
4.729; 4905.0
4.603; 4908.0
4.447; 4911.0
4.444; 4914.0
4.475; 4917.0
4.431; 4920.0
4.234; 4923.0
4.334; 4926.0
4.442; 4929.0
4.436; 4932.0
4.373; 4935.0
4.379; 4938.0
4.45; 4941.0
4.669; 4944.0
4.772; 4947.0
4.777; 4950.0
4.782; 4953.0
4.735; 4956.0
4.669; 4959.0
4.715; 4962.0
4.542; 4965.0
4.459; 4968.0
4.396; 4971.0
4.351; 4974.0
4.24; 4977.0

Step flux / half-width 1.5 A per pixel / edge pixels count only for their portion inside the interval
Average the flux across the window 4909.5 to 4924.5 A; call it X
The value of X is 4.41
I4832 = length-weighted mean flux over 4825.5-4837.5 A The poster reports 4.39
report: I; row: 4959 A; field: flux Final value 4.669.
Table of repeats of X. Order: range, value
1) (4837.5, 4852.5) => 4.31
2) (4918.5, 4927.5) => 4.33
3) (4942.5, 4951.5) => 4.74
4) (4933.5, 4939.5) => 4.38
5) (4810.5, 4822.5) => 4.5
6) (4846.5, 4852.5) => 4.29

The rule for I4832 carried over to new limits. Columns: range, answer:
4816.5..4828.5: 4.57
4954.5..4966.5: 4.67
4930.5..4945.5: 4.46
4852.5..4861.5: 4.07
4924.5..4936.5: 4.4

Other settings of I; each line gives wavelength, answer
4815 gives 4.445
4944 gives 4.669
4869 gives 4.019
